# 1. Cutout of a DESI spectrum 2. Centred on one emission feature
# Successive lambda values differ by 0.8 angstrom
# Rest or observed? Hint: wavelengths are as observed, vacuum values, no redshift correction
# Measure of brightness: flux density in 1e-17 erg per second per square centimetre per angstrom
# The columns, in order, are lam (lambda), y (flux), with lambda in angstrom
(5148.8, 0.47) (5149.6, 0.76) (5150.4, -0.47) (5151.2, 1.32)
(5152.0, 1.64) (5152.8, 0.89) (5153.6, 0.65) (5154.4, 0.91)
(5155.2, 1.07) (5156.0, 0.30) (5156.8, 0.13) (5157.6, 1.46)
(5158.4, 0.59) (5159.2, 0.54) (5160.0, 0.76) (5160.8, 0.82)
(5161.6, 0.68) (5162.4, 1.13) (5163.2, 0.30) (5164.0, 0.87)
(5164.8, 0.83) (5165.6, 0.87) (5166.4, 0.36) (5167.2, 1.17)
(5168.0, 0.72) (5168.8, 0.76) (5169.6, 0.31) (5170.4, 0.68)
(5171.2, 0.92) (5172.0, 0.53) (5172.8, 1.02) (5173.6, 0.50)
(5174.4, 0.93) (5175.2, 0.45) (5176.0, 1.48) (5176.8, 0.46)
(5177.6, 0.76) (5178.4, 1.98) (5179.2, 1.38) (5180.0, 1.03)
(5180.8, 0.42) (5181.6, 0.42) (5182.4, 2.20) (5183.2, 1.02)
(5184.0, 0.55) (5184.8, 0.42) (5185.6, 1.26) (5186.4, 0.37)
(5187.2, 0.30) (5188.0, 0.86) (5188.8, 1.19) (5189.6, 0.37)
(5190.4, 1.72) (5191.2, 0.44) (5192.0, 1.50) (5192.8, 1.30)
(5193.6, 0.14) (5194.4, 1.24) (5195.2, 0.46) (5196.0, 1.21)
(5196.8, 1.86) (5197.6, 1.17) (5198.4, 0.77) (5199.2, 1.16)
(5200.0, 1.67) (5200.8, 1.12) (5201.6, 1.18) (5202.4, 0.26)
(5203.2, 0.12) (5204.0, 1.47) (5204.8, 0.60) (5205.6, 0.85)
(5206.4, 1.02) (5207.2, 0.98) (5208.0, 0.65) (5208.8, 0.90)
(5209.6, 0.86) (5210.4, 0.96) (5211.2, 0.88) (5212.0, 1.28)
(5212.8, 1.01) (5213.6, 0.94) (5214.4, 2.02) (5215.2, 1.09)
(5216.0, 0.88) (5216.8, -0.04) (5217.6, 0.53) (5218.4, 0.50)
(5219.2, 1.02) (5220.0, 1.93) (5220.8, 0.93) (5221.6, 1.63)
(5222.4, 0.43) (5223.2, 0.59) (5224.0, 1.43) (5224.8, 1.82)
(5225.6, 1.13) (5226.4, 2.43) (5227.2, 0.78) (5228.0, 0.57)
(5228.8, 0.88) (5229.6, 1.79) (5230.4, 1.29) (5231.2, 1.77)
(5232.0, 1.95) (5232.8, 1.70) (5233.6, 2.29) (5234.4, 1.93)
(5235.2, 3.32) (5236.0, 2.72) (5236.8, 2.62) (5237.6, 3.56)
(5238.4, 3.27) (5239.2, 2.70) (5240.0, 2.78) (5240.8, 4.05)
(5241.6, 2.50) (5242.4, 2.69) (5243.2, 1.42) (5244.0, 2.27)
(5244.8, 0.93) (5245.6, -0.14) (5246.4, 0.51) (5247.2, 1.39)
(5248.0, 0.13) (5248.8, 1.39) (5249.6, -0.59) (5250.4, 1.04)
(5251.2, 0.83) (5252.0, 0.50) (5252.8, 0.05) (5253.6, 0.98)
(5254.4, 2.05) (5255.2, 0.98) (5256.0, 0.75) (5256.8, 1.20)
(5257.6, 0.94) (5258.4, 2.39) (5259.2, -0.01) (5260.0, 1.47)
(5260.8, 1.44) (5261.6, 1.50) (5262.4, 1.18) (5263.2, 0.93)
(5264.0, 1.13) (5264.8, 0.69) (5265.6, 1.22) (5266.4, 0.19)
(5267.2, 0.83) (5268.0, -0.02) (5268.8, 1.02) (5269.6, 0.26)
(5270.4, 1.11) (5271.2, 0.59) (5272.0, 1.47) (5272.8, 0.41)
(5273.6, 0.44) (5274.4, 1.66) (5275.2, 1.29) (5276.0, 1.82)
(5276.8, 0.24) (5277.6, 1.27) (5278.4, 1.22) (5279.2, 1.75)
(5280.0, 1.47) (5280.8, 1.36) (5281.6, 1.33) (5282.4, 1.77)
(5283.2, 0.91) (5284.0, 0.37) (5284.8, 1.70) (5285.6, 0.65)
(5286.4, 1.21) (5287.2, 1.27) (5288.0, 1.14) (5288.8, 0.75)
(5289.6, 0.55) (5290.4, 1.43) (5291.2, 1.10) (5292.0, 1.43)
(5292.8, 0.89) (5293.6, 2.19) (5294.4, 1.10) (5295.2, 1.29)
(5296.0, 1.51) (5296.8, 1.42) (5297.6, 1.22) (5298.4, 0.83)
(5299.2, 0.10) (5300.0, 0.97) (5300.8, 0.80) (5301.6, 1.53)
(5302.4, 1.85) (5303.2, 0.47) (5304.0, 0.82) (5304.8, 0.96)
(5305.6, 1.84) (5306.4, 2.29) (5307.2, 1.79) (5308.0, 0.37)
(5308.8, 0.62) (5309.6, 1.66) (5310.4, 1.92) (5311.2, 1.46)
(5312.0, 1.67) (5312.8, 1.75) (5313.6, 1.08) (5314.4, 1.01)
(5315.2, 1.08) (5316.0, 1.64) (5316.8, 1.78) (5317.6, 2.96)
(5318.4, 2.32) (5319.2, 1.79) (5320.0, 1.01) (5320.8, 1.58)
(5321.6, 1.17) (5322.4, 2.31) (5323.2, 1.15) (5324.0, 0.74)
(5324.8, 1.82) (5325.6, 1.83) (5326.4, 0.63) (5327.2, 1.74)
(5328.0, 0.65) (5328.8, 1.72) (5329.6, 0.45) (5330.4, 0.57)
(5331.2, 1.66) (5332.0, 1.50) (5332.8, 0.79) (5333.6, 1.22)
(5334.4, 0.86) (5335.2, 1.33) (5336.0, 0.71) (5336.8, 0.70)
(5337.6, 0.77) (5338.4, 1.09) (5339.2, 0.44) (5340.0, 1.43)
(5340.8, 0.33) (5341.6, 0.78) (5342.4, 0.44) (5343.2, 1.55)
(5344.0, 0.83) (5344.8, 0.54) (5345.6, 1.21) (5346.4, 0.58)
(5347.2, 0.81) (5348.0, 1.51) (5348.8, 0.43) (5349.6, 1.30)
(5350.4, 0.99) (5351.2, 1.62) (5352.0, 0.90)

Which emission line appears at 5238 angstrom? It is [O II] 3727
